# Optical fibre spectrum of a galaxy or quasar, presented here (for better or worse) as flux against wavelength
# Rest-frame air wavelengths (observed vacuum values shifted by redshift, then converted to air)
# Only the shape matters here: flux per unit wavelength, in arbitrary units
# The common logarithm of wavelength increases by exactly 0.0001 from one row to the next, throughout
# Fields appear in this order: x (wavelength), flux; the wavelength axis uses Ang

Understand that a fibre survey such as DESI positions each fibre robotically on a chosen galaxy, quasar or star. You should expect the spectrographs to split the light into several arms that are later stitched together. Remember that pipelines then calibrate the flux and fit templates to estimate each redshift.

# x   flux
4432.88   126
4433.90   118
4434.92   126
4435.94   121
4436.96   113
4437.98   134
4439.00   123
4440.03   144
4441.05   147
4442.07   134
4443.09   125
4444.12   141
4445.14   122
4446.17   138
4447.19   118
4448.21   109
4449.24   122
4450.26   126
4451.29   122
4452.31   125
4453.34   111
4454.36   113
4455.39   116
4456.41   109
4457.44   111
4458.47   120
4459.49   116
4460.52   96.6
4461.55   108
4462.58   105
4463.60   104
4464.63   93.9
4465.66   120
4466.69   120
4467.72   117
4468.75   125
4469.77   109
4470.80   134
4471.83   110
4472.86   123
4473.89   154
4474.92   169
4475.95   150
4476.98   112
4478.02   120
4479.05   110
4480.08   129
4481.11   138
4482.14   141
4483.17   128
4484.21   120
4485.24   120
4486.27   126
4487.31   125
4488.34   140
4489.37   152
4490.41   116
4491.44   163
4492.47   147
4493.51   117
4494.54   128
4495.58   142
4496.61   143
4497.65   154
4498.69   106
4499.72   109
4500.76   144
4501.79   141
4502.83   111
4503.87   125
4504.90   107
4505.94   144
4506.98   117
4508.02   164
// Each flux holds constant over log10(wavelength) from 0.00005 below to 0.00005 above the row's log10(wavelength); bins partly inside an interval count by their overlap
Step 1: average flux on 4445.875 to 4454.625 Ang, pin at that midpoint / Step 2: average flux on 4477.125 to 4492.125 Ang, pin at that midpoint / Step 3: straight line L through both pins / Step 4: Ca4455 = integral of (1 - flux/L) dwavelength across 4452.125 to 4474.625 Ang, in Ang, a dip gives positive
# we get 1.5 Ang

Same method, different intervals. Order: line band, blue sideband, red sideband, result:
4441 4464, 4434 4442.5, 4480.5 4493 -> 2.2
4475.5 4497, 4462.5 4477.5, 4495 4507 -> -0.9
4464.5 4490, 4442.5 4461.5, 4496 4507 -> -0.9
